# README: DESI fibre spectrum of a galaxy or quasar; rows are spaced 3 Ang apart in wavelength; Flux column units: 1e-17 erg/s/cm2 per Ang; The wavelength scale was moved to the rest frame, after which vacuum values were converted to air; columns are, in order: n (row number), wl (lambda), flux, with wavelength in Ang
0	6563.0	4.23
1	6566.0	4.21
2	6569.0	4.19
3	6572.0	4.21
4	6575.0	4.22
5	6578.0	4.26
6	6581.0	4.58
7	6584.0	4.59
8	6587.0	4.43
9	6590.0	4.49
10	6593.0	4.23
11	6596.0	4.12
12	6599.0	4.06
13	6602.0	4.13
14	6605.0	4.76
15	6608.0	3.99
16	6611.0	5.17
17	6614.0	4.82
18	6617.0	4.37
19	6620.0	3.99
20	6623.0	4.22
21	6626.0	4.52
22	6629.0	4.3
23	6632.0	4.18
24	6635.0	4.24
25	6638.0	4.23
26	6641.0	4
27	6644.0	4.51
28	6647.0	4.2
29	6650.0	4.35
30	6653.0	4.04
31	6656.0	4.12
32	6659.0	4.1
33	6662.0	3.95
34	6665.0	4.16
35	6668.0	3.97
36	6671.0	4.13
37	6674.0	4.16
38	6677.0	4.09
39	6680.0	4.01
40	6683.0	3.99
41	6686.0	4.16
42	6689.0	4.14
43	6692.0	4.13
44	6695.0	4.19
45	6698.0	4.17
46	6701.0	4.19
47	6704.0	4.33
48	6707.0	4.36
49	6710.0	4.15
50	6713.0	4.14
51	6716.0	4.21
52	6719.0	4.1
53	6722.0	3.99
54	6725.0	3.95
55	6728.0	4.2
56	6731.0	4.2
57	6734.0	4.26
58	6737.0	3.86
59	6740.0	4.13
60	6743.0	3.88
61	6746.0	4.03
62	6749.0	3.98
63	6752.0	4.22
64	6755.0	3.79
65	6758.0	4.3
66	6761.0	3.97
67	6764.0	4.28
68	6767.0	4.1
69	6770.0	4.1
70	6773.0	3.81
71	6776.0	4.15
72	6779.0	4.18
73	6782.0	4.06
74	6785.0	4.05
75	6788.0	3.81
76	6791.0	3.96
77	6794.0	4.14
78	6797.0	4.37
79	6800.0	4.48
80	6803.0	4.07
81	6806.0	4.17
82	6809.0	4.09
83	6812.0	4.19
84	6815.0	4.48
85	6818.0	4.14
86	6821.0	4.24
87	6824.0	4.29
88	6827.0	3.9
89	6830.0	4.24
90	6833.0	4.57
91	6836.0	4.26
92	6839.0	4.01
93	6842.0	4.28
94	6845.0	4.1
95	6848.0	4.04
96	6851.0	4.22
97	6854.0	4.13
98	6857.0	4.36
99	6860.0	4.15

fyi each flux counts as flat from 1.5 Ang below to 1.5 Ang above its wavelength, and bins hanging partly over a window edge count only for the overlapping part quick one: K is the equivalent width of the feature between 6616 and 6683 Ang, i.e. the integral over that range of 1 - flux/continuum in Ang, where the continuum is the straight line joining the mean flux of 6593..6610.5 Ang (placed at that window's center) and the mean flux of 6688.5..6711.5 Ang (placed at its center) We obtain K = 1.1 Ang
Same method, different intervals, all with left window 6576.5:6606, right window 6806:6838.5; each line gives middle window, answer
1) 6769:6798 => 1.3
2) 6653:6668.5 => 0.9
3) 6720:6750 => 1.6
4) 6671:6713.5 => 1.4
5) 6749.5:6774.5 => 1.1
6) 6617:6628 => 0.2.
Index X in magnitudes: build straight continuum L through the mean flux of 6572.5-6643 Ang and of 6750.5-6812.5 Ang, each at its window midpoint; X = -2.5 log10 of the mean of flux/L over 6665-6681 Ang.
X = 0.045 mag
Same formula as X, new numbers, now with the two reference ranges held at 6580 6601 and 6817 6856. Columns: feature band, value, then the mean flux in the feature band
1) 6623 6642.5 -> 0.02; 4.24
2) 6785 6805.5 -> 0.02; 4.13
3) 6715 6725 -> 0.05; 4.07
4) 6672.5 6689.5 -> 0.05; 4.09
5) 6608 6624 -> -0.04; 4.47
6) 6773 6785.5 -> 0.04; 4.08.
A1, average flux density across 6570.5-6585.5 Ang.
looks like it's 4.37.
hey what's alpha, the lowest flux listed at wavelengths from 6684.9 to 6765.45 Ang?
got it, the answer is 3.79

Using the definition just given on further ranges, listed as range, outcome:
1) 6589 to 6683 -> 3.95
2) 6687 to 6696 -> 4.13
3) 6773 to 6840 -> 3.81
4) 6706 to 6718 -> 4.14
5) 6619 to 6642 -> 3.99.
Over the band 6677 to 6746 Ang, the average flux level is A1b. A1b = 4.12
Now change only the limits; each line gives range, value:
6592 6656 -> 4.3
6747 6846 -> 4.14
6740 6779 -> 4.06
